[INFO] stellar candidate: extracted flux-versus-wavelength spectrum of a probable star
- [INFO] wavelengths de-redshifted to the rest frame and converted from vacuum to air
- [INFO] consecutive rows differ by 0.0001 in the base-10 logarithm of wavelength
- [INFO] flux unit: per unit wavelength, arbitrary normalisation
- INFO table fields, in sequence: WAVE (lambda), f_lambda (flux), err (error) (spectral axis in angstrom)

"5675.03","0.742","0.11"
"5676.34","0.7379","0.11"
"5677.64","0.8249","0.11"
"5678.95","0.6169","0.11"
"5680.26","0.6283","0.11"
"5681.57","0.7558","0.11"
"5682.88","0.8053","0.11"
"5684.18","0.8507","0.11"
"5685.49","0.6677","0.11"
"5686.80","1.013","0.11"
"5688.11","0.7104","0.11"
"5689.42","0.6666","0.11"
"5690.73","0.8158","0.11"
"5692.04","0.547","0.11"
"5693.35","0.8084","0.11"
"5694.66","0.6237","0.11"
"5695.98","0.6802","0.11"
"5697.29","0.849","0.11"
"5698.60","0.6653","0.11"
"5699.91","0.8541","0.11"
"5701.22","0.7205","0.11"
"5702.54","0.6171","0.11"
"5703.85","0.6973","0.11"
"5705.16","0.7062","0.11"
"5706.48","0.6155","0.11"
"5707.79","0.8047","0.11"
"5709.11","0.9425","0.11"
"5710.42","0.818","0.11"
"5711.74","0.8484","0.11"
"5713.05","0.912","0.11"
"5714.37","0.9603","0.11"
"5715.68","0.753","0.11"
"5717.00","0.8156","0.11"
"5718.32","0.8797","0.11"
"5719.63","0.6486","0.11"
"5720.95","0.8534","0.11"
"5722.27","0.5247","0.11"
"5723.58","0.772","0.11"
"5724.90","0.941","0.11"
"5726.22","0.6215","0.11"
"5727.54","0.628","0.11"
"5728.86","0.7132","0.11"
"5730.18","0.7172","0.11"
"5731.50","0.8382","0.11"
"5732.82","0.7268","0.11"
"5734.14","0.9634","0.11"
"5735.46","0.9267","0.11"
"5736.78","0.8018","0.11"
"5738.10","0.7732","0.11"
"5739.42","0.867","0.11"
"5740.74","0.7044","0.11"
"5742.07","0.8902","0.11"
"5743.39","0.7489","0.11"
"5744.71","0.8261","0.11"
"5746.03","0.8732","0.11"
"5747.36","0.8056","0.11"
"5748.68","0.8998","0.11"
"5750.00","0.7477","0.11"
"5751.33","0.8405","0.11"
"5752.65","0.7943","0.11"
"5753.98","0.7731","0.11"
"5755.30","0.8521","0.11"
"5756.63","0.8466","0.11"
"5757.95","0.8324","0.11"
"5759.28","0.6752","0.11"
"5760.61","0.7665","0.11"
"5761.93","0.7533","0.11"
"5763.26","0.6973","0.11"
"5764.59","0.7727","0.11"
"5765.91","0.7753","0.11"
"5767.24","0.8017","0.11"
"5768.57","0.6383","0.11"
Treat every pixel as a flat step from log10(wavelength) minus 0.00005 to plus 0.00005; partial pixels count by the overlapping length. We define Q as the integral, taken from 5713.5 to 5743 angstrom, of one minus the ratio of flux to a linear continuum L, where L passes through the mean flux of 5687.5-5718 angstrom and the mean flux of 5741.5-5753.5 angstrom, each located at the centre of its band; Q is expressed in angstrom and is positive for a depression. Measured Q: 0.3 angstrom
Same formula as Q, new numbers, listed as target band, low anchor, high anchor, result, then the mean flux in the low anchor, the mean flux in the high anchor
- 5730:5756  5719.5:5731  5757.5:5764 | -3.24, 0.718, 0.742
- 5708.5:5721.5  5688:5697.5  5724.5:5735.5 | -1.68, 0.706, 0.774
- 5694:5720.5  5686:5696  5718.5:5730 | -1.60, 0.735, 0.72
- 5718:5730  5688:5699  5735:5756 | 0.72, 0.708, 0.819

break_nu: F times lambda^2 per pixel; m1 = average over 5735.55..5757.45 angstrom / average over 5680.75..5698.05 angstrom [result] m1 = 1.1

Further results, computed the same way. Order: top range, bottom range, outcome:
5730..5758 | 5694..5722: 1.08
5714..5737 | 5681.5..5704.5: 1.06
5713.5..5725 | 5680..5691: 1.03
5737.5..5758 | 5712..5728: 1.06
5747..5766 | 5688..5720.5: 1.06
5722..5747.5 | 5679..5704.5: 1.09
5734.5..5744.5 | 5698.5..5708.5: 1.17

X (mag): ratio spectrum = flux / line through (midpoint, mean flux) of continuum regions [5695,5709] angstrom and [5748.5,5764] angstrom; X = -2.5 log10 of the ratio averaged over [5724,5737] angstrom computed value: -0.040 mag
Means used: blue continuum 0.727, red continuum 0.786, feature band 0.787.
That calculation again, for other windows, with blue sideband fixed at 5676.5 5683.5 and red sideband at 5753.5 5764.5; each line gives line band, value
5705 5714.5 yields -0.11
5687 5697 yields 0.03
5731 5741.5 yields -0.09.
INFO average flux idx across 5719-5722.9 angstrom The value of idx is 0.676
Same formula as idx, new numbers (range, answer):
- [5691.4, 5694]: 0.678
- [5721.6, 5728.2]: 0.698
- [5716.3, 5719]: 0.844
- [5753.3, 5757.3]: 0.824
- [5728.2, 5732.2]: 0.756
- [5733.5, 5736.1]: 0.945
